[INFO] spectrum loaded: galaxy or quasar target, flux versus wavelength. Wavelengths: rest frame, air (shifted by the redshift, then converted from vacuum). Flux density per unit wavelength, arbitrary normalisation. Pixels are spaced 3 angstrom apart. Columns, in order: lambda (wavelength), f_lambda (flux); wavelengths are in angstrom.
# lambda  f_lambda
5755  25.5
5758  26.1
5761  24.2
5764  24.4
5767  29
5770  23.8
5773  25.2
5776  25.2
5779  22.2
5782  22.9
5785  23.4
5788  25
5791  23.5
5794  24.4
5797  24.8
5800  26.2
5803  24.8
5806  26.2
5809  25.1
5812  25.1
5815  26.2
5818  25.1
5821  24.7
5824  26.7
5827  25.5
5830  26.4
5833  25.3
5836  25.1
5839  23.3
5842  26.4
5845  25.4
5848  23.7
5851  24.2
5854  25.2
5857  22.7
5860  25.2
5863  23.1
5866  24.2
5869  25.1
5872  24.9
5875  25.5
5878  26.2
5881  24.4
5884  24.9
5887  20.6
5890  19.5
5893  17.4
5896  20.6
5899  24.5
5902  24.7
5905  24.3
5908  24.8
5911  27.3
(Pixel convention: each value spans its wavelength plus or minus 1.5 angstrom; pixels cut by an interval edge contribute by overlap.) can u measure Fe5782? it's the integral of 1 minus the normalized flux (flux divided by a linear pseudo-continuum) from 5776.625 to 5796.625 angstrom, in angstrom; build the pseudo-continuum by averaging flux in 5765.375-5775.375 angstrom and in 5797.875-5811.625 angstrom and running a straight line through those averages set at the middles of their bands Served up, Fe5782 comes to 1.6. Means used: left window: 25.9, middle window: 23.7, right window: 25.5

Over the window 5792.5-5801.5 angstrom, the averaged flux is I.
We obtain 25.1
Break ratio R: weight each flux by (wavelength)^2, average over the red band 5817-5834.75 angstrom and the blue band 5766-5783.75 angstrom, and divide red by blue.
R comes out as 1.1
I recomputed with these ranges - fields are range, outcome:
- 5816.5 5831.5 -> 25.7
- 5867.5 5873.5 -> 25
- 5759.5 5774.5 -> 25.3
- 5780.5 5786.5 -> 23.1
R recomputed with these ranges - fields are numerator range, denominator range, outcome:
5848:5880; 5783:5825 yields 1.00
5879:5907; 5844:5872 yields 0.93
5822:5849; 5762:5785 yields 1.05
